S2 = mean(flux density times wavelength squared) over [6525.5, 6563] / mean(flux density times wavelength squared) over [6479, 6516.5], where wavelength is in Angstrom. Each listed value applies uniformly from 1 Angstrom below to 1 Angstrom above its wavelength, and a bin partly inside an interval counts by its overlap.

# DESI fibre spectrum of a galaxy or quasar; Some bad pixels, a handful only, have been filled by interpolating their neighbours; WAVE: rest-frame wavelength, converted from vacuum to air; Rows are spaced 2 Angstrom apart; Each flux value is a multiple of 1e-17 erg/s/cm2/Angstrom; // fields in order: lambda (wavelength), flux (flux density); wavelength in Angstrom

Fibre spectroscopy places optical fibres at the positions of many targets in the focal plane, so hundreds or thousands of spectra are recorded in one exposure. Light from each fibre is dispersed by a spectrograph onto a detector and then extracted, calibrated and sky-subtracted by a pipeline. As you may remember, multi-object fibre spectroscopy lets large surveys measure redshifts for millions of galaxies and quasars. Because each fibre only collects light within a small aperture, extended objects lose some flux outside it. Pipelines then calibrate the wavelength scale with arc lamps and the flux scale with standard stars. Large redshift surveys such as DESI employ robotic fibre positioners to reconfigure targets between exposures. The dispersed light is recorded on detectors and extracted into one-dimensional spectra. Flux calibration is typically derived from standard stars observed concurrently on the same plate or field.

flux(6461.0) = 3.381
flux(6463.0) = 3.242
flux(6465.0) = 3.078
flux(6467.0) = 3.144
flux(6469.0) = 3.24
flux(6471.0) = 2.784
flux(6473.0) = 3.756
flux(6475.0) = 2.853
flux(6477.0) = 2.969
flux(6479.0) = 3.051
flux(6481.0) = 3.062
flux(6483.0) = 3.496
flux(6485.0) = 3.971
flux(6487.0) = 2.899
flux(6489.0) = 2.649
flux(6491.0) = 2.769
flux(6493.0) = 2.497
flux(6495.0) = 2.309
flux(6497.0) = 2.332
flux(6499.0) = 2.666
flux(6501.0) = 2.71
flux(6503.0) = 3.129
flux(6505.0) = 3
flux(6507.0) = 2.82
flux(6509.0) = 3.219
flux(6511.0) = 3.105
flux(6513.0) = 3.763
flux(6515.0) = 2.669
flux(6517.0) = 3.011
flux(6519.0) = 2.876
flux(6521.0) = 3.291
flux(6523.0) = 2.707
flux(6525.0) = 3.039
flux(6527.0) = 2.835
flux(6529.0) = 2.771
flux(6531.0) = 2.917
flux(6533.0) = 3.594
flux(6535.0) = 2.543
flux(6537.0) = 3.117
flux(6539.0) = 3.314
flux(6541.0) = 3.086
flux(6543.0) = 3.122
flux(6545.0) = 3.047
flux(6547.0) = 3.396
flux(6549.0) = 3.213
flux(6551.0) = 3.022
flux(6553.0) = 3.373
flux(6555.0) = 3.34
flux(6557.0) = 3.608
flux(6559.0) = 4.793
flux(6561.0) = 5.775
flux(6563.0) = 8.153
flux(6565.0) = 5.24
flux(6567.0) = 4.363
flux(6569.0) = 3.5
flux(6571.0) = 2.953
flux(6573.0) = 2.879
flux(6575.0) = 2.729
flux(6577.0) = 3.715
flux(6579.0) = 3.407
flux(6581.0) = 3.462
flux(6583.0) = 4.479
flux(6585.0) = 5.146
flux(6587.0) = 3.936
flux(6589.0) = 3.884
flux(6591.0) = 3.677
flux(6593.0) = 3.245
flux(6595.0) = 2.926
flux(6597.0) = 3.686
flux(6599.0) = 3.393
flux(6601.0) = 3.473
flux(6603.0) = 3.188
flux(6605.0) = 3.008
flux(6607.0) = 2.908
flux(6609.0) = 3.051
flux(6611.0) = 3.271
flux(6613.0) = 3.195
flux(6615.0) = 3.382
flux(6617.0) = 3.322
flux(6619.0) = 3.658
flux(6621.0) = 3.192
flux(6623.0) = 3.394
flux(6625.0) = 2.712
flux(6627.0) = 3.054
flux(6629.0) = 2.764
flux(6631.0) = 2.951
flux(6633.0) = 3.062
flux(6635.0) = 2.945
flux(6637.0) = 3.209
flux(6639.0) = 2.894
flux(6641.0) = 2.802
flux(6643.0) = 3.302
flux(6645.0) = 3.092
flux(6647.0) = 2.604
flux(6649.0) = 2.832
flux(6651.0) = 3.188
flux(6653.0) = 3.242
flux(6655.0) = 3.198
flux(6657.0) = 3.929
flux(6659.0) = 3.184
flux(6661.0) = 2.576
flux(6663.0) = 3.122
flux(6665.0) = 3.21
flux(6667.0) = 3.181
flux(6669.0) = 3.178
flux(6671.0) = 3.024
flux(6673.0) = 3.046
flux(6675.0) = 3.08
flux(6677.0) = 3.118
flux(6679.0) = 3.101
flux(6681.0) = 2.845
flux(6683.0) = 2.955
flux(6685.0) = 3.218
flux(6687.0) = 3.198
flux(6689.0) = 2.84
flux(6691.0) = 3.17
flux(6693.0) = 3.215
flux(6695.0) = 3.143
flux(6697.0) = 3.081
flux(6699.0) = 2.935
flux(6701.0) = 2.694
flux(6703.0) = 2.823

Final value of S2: 1.2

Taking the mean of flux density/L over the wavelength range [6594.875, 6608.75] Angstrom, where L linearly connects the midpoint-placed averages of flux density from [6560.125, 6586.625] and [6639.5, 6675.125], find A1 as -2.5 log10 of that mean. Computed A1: 0.20 mag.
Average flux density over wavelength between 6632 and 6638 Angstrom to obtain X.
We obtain 3.07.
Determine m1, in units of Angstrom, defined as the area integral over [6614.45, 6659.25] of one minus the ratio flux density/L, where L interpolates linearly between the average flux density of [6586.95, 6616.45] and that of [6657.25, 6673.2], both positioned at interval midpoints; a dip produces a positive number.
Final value 1.1 Angstrom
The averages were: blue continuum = 3.33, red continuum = 3.11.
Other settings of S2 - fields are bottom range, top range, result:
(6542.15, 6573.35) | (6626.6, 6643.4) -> 0.76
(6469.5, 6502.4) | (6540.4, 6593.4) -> 1.36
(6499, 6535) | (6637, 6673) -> 1.07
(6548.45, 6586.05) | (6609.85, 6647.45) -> 0.78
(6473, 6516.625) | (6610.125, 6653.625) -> 1.09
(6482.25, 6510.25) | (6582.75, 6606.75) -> 1.29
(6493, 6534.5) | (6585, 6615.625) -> 1.20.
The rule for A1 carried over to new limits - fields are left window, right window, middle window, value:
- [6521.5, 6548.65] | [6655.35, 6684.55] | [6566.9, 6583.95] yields -0.13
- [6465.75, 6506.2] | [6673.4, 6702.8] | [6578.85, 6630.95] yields -0.14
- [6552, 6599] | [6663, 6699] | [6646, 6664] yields 0.07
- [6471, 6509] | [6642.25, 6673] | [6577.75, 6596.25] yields -0.24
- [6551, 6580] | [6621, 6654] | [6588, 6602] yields 0.05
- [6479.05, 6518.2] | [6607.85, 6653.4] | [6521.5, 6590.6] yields -0.21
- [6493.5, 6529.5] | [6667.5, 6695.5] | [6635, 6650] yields 0.03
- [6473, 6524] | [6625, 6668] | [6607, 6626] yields -0.06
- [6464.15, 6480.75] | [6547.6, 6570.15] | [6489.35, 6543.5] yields 0.27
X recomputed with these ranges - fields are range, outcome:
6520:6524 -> 3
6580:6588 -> 4.26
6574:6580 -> 3.28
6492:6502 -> 2.5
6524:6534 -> 3.03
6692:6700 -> 3.09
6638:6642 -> 2.85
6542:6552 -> 3.16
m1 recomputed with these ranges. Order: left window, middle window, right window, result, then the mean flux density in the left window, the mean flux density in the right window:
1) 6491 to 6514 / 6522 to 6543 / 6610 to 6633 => -0.4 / 2.86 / 3.17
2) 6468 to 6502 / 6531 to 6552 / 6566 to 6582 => 0.5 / 2.94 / 3.38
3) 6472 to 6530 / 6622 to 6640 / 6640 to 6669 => 0.5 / 2.97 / 3.11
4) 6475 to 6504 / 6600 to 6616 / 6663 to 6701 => -1.0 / 2.89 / 3.08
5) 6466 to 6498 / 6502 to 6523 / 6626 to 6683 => -0.5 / 2.99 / 3.06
